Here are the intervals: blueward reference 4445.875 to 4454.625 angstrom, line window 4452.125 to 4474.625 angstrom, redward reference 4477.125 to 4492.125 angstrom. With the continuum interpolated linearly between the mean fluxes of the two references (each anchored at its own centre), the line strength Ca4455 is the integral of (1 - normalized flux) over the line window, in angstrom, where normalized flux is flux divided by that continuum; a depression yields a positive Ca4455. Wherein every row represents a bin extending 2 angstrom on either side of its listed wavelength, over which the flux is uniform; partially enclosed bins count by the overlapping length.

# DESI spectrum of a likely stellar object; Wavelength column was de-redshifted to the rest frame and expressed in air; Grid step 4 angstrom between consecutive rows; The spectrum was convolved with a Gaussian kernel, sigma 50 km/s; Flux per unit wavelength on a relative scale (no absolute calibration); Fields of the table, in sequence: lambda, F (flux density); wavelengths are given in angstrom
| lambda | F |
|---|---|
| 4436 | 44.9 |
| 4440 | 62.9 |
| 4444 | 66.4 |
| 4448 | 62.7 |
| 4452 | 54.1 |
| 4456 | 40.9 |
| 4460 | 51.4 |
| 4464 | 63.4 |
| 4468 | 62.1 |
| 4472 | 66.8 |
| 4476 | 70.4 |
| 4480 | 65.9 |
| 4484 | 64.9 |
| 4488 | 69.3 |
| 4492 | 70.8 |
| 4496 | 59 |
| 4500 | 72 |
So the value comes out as 1.6 angstrom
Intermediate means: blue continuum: 57.3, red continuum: 67.5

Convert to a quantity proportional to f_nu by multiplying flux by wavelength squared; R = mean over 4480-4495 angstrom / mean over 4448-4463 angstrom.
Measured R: 1.32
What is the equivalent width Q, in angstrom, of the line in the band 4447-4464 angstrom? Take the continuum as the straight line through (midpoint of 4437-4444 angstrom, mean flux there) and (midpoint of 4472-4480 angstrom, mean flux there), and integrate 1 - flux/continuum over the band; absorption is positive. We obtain 3.0 angstrom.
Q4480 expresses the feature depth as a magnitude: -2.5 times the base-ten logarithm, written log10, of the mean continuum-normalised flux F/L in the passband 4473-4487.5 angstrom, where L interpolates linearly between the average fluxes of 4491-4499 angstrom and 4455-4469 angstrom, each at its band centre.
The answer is -0.12 mag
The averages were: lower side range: 54.9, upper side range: 65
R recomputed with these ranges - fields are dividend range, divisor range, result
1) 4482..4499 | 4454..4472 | 1.20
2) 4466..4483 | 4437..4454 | 1.11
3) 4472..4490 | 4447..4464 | 1.29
